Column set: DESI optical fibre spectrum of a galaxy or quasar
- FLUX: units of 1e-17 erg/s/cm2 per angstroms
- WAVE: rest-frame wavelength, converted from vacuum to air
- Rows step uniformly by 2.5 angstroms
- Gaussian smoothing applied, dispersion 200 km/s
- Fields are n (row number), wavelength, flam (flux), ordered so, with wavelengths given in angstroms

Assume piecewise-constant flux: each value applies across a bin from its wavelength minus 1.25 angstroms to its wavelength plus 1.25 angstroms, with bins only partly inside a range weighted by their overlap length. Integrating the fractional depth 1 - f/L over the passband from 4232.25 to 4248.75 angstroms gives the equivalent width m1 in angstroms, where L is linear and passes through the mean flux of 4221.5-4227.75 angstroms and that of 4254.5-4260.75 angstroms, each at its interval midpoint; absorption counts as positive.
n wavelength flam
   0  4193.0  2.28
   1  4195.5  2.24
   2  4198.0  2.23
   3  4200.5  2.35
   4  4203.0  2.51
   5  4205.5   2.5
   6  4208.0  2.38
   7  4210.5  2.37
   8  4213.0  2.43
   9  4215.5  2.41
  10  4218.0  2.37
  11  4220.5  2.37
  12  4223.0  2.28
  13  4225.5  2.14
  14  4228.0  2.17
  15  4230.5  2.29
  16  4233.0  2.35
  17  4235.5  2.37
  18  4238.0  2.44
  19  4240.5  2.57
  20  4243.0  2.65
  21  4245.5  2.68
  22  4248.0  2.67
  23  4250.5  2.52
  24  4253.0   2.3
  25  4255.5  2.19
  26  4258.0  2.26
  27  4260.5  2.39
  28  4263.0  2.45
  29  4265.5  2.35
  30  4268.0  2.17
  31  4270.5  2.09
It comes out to -2.19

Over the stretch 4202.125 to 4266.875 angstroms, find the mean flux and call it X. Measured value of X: 2.4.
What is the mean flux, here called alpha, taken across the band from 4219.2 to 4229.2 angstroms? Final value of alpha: 2.24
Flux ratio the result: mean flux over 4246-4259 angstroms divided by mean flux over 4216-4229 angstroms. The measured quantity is 1.06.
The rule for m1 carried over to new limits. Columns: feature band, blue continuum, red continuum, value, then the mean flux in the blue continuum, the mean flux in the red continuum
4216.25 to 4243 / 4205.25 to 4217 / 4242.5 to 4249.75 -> 2.0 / 2.41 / 2.66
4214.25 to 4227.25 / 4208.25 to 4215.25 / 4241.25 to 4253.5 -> 0.7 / 2.4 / 2.58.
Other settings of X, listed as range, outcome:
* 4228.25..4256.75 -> 2.45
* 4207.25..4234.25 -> 2.32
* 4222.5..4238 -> 2.28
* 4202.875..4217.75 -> 2.42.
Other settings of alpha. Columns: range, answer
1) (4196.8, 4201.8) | 2.29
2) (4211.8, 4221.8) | 2.39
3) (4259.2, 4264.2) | 2.42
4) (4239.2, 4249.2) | 2.64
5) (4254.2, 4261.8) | 2.28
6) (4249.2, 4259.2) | 2.32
